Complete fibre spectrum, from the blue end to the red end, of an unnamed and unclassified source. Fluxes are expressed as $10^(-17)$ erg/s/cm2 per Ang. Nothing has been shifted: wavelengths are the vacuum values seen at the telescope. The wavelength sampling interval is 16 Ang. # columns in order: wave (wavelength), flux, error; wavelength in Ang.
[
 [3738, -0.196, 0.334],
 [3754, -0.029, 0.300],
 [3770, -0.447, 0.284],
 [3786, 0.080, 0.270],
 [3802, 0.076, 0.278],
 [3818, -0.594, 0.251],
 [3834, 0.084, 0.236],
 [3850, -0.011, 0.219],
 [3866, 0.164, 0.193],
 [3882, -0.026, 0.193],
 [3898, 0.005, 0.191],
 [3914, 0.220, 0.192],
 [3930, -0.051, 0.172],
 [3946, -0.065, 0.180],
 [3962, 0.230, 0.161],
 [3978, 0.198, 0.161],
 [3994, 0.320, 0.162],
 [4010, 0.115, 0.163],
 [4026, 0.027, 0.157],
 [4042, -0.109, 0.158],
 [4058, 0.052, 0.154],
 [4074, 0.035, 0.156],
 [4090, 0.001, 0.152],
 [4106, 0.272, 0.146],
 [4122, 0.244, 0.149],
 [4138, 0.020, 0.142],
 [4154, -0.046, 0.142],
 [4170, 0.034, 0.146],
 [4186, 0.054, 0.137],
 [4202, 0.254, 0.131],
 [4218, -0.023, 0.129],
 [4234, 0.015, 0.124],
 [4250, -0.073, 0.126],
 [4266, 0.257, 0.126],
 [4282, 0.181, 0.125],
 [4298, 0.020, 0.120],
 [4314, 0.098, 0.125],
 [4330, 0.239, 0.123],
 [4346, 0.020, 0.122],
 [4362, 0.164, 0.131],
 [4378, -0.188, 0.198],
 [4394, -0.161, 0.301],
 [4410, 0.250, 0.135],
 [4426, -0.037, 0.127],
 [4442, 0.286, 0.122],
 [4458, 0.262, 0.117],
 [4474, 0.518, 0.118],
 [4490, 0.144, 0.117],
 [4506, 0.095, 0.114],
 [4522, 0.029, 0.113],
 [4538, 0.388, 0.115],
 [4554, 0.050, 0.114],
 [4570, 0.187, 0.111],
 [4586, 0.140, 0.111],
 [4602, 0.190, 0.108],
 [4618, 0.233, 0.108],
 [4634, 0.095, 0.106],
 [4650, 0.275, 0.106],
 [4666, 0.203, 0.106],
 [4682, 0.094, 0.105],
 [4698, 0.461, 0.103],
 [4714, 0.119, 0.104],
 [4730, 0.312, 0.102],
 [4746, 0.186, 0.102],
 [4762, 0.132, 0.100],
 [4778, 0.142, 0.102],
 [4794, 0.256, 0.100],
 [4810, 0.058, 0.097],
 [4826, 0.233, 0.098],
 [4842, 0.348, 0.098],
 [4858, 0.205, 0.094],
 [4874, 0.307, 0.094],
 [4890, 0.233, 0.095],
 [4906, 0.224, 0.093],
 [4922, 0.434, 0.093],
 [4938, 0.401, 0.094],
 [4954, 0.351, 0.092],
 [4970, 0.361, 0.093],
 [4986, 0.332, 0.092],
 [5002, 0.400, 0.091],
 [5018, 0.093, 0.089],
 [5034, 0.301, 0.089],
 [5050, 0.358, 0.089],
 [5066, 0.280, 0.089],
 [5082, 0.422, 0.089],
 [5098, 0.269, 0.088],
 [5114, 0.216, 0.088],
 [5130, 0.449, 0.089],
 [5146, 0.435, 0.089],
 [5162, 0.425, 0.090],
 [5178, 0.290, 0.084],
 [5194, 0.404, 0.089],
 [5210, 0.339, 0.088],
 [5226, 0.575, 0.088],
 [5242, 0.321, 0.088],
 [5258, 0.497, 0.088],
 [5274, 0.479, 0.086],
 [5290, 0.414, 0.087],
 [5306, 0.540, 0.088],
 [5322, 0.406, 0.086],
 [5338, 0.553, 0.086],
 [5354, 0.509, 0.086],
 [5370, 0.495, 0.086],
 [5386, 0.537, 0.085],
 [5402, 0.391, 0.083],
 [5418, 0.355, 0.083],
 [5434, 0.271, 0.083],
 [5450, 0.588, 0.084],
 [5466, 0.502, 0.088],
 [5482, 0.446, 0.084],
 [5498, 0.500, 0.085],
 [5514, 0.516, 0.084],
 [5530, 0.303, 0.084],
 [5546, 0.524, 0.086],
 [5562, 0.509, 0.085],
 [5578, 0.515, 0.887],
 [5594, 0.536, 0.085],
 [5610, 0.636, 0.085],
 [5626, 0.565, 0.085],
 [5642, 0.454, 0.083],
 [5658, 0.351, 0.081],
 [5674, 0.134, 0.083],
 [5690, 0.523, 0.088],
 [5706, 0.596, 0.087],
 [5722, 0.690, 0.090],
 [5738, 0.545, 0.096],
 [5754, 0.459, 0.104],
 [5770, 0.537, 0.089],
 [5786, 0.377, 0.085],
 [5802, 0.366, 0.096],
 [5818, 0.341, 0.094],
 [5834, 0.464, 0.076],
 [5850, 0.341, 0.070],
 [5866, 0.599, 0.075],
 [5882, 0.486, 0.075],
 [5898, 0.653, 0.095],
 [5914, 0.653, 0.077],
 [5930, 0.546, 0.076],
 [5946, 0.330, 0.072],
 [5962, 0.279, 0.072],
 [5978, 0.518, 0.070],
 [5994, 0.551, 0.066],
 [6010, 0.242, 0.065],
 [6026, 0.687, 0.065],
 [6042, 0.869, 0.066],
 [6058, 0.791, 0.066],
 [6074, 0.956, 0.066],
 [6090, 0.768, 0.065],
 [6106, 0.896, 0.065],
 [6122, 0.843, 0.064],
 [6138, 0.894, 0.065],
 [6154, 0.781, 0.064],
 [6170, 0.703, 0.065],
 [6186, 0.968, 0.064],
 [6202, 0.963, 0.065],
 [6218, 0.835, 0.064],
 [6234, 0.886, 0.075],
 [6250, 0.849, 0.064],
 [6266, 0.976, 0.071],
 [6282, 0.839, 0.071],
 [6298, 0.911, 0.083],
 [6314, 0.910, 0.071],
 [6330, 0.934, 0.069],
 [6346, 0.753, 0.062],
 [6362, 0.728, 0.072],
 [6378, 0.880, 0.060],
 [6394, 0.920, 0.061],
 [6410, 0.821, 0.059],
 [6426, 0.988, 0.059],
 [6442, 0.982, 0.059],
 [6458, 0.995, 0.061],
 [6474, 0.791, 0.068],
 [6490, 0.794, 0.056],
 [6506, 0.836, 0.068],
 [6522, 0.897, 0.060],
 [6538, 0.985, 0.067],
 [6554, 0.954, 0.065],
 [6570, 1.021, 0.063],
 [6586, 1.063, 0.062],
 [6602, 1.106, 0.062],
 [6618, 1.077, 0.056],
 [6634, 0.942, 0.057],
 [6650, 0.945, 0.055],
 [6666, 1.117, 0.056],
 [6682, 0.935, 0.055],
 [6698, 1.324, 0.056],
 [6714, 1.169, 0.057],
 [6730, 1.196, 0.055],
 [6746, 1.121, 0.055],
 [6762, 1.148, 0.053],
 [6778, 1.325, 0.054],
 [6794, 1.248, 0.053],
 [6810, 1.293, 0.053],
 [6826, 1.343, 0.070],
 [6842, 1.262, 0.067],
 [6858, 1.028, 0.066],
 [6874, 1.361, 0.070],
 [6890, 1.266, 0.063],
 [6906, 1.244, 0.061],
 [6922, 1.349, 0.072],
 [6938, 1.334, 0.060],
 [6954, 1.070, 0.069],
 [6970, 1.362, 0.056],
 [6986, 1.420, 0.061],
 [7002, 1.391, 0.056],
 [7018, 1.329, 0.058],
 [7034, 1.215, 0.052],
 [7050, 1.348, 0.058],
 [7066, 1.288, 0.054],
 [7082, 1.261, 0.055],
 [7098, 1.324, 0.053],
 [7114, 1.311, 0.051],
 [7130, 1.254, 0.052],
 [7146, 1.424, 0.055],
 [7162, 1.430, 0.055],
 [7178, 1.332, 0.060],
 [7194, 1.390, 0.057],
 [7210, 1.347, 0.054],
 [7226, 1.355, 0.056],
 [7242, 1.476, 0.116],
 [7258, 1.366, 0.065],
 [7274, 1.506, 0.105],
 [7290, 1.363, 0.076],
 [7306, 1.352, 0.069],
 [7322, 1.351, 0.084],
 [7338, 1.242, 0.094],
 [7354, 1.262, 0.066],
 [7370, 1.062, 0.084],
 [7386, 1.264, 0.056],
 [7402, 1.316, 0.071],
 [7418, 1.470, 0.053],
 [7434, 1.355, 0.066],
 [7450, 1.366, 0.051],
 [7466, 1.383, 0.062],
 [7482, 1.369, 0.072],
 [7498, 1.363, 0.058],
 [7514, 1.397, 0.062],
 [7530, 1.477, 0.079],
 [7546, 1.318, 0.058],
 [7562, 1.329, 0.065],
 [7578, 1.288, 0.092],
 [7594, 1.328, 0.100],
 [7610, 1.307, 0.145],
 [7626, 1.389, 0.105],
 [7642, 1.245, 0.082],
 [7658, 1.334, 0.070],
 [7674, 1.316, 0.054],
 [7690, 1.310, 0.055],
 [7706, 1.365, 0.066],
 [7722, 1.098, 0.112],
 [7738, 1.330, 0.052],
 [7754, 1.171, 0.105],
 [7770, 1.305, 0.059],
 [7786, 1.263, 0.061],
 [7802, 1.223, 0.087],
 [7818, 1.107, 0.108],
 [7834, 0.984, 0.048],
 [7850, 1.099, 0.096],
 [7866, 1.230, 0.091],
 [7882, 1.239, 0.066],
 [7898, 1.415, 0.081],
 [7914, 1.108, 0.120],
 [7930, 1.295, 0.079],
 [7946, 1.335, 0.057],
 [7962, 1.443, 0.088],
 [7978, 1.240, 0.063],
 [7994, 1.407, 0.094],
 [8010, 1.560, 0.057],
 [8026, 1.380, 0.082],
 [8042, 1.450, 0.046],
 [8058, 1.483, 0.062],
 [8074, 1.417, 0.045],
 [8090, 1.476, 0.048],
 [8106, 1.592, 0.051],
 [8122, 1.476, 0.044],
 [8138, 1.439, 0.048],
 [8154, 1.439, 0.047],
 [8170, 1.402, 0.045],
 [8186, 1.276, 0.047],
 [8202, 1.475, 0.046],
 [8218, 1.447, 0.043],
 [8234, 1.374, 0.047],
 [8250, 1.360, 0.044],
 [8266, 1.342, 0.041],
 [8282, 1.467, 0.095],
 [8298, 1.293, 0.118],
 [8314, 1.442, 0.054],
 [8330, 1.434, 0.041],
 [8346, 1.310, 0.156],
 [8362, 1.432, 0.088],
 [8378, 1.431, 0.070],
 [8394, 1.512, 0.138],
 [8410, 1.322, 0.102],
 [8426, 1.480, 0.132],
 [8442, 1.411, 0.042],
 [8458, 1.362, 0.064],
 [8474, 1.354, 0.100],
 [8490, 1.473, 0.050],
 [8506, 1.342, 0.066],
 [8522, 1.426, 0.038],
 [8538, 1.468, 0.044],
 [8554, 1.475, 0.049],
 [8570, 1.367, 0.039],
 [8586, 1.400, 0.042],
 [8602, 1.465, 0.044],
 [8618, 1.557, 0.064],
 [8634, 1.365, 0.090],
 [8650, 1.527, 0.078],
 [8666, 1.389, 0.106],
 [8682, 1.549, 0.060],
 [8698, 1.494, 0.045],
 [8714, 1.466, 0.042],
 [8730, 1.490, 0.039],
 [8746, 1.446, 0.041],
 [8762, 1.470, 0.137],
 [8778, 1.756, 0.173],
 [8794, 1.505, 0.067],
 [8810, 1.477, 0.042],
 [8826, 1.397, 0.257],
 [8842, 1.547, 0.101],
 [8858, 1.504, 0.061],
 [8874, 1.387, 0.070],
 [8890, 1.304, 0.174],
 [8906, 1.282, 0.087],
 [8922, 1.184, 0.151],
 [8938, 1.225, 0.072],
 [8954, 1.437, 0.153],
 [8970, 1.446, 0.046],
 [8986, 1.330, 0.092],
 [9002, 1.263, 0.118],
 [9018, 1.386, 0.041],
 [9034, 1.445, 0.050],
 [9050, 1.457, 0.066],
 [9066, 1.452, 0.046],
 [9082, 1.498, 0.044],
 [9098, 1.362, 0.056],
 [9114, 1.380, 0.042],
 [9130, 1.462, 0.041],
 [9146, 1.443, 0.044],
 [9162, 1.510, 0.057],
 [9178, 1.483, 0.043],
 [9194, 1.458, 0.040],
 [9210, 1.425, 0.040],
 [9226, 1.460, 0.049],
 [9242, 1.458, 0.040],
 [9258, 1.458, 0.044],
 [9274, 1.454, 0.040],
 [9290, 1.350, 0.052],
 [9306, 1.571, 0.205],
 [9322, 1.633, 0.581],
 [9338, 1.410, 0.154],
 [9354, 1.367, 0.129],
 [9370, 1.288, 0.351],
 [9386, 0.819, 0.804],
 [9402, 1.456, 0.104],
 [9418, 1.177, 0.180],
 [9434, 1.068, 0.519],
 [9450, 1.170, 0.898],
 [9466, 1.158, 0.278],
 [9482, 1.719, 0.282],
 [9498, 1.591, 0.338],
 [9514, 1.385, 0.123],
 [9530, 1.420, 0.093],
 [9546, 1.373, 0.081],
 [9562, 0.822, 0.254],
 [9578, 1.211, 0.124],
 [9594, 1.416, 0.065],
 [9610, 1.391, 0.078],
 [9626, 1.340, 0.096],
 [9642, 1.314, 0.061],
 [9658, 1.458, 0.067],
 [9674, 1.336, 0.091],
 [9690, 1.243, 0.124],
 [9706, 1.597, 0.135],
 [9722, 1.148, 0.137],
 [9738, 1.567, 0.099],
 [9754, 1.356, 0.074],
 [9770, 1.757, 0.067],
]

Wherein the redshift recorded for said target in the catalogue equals 0.514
